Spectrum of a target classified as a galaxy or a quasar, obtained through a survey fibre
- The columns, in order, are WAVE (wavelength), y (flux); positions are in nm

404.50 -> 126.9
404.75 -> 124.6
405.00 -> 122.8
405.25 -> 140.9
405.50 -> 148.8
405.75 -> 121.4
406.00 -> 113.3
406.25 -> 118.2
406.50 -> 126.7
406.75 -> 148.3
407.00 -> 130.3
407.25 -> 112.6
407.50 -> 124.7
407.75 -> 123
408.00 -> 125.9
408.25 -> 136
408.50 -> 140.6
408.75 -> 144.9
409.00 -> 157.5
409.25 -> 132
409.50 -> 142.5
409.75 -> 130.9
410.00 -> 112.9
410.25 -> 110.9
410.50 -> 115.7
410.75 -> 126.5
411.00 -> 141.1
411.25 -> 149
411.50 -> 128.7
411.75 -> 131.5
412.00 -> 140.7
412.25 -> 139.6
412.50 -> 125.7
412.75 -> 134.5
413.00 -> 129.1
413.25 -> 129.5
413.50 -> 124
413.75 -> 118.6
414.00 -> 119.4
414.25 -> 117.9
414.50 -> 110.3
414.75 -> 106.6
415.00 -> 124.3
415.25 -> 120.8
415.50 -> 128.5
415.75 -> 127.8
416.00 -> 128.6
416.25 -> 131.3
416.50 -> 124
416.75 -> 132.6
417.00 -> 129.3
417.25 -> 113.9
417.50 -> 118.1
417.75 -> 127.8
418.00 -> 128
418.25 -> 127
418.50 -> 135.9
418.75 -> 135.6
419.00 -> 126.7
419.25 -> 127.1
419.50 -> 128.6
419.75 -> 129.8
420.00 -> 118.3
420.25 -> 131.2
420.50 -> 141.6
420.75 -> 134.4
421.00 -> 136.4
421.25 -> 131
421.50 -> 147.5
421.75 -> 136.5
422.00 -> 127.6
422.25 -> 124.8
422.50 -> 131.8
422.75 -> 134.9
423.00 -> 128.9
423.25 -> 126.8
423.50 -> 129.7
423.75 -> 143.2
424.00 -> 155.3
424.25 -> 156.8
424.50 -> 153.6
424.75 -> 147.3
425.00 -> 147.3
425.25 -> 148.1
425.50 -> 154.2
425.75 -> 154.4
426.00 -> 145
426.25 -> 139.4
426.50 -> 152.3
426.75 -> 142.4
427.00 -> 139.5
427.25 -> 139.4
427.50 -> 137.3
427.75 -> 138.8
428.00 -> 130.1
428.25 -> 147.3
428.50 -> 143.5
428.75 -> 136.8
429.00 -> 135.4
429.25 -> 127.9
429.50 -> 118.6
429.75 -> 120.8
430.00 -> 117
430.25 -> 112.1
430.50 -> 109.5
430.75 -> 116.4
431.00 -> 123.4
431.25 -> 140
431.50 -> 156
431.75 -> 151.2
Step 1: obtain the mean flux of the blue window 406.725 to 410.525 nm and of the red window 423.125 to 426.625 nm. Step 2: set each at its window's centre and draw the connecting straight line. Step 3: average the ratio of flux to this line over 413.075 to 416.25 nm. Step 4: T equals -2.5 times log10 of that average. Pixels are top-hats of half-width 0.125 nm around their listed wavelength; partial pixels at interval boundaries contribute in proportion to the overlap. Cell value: 0.123 mag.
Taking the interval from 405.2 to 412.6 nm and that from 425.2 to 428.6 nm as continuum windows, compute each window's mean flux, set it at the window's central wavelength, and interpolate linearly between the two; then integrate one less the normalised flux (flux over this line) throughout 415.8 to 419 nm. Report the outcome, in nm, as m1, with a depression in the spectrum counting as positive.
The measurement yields 0.221 nm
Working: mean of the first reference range 131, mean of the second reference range 144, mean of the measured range 128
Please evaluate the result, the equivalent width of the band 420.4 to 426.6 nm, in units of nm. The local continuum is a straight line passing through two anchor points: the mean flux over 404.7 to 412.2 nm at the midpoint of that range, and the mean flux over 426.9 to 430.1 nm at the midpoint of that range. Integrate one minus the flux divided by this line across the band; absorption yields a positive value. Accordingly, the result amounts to -0.39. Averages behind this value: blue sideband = 131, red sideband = 133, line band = 141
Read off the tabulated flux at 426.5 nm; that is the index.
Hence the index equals 152.3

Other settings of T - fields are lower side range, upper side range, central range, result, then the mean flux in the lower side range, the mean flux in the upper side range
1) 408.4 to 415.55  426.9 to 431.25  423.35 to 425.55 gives -0.148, 129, 129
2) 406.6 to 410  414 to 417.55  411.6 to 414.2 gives -0.018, 134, 122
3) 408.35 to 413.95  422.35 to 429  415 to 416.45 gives 0.068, 132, 142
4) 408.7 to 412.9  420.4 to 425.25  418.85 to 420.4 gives 0.082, 133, 139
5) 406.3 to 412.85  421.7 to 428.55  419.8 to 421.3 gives 0.052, 132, 141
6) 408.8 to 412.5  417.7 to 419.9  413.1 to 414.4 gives 0.084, 133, 130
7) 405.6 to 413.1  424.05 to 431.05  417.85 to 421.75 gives 0.019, 131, 137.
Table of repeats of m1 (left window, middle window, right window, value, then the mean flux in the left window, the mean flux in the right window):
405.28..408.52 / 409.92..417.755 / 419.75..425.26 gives 0.40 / 128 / 137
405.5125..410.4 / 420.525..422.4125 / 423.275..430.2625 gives 0.04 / 129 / 140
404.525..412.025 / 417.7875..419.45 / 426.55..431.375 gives 0.01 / 131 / 131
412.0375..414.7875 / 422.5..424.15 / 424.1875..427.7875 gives 0.06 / 124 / 146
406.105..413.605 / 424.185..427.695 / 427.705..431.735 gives -0.44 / 131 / 130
